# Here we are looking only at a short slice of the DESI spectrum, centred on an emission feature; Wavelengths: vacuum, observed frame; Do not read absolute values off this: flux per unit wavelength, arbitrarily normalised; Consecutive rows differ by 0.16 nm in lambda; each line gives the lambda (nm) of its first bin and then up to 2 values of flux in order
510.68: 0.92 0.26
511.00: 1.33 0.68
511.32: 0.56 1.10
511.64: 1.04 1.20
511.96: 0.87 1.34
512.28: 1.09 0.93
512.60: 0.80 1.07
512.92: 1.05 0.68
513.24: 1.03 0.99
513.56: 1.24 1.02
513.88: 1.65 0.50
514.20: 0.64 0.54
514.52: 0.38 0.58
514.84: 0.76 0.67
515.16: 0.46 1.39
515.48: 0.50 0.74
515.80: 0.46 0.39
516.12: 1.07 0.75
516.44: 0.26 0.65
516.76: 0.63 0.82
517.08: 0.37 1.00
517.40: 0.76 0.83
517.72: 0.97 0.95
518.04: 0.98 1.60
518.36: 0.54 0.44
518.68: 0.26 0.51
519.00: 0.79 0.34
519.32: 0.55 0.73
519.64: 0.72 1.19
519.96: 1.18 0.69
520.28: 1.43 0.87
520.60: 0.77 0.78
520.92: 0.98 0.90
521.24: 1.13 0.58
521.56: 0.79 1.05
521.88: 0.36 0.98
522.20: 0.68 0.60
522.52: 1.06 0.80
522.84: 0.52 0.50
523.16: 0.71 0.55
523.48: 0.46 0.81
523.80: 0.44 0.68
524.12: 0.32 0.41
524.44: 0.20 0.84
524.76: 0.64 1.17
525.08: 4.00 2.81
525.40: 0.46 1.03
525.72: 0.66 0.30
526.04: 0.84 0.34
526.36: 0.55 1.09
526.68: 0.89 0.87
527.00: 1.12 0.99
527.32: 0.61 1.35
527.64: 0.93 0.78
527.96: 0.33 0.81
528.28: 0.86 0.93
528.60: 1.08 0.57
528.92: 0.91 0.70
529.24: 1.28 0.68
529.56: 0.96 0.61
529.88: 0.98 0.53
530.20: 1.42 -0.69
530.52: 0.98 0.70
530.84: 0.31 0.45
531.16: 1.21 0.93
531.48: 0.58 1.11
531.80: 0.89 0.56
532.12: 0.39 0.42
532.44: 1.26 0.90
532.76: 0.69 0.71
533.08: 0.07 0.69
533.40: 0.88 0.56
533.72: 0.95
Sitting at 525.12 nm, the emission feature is H-beta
